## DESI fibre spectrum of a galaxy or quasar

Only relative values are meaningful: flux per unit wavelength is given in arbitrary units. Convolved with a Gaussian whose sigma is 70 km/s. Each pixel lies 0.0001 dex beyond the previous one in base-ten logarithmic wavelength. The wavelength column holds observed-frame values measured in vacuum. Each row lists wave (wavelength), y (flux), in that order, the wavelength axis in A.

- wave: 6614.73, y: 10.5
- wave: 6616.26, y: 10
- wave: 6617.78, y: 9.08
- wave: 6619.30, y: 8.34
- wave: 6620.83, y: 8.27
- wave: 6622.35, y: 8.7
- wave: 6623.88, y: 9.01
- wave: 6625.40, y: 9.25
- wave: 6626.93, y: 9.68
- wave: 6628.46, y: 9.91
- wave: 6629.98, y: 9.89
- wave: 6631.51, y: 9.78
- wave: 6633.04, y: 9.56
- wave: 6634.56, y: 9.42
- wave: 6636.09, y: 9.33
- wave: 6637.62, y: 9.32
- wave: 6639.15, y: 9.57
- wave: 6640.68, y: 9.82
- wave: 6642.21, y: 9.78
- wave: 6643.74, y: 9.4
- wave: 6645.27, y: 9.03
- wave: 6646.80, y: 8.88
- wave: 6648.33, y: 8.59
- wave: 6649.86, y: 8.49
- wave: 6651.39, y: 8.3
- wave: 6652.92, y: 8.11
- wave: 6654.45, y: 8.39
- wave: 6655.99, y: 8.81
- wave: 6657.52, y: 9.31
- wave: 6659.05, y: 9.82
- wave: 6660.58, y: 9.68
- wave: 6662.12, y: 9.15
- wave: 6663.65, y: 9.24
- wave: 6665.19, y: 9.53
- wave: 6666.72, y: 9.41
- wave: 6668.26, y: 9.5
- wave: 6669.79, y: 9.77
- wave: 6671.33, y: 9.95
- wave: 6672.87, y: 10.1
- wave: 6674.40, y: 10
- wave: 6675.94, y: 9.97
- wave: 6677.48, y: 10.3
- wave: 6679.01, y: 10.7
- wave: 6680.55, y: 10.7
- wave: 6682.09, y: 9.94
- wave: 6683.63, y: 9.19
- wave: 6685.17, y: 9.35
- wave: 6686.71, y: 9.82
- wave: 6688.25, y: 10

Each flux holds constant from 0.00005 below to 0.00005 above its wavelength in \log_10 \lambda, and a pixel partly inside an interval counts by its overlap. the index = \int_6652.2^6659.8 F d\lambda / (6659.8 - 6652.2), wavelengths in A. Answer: 8.89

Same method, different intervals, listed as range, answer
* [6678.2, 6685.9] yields 9.98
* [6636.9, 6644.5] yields 9.57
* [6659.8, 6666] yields 9.4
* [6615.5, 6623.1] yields 8.89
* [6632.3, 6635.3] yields 9.51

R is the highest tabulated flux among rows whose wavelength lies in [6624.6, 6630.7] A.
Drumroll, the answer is 9.91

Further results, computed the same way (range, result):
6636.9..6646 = 9.82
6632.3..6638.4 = 9.56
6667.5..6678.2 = 10.3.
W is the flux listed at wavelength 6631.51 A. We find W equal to 9.78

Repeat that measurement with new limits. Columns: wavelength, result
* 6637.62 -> 9.32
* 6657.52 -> 9.31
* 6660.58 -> 9.68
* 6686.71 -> 9.82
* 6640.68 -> 9.82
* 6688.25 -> 10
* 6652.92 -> 8.11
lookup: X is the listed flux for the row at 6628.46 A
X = 9.91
